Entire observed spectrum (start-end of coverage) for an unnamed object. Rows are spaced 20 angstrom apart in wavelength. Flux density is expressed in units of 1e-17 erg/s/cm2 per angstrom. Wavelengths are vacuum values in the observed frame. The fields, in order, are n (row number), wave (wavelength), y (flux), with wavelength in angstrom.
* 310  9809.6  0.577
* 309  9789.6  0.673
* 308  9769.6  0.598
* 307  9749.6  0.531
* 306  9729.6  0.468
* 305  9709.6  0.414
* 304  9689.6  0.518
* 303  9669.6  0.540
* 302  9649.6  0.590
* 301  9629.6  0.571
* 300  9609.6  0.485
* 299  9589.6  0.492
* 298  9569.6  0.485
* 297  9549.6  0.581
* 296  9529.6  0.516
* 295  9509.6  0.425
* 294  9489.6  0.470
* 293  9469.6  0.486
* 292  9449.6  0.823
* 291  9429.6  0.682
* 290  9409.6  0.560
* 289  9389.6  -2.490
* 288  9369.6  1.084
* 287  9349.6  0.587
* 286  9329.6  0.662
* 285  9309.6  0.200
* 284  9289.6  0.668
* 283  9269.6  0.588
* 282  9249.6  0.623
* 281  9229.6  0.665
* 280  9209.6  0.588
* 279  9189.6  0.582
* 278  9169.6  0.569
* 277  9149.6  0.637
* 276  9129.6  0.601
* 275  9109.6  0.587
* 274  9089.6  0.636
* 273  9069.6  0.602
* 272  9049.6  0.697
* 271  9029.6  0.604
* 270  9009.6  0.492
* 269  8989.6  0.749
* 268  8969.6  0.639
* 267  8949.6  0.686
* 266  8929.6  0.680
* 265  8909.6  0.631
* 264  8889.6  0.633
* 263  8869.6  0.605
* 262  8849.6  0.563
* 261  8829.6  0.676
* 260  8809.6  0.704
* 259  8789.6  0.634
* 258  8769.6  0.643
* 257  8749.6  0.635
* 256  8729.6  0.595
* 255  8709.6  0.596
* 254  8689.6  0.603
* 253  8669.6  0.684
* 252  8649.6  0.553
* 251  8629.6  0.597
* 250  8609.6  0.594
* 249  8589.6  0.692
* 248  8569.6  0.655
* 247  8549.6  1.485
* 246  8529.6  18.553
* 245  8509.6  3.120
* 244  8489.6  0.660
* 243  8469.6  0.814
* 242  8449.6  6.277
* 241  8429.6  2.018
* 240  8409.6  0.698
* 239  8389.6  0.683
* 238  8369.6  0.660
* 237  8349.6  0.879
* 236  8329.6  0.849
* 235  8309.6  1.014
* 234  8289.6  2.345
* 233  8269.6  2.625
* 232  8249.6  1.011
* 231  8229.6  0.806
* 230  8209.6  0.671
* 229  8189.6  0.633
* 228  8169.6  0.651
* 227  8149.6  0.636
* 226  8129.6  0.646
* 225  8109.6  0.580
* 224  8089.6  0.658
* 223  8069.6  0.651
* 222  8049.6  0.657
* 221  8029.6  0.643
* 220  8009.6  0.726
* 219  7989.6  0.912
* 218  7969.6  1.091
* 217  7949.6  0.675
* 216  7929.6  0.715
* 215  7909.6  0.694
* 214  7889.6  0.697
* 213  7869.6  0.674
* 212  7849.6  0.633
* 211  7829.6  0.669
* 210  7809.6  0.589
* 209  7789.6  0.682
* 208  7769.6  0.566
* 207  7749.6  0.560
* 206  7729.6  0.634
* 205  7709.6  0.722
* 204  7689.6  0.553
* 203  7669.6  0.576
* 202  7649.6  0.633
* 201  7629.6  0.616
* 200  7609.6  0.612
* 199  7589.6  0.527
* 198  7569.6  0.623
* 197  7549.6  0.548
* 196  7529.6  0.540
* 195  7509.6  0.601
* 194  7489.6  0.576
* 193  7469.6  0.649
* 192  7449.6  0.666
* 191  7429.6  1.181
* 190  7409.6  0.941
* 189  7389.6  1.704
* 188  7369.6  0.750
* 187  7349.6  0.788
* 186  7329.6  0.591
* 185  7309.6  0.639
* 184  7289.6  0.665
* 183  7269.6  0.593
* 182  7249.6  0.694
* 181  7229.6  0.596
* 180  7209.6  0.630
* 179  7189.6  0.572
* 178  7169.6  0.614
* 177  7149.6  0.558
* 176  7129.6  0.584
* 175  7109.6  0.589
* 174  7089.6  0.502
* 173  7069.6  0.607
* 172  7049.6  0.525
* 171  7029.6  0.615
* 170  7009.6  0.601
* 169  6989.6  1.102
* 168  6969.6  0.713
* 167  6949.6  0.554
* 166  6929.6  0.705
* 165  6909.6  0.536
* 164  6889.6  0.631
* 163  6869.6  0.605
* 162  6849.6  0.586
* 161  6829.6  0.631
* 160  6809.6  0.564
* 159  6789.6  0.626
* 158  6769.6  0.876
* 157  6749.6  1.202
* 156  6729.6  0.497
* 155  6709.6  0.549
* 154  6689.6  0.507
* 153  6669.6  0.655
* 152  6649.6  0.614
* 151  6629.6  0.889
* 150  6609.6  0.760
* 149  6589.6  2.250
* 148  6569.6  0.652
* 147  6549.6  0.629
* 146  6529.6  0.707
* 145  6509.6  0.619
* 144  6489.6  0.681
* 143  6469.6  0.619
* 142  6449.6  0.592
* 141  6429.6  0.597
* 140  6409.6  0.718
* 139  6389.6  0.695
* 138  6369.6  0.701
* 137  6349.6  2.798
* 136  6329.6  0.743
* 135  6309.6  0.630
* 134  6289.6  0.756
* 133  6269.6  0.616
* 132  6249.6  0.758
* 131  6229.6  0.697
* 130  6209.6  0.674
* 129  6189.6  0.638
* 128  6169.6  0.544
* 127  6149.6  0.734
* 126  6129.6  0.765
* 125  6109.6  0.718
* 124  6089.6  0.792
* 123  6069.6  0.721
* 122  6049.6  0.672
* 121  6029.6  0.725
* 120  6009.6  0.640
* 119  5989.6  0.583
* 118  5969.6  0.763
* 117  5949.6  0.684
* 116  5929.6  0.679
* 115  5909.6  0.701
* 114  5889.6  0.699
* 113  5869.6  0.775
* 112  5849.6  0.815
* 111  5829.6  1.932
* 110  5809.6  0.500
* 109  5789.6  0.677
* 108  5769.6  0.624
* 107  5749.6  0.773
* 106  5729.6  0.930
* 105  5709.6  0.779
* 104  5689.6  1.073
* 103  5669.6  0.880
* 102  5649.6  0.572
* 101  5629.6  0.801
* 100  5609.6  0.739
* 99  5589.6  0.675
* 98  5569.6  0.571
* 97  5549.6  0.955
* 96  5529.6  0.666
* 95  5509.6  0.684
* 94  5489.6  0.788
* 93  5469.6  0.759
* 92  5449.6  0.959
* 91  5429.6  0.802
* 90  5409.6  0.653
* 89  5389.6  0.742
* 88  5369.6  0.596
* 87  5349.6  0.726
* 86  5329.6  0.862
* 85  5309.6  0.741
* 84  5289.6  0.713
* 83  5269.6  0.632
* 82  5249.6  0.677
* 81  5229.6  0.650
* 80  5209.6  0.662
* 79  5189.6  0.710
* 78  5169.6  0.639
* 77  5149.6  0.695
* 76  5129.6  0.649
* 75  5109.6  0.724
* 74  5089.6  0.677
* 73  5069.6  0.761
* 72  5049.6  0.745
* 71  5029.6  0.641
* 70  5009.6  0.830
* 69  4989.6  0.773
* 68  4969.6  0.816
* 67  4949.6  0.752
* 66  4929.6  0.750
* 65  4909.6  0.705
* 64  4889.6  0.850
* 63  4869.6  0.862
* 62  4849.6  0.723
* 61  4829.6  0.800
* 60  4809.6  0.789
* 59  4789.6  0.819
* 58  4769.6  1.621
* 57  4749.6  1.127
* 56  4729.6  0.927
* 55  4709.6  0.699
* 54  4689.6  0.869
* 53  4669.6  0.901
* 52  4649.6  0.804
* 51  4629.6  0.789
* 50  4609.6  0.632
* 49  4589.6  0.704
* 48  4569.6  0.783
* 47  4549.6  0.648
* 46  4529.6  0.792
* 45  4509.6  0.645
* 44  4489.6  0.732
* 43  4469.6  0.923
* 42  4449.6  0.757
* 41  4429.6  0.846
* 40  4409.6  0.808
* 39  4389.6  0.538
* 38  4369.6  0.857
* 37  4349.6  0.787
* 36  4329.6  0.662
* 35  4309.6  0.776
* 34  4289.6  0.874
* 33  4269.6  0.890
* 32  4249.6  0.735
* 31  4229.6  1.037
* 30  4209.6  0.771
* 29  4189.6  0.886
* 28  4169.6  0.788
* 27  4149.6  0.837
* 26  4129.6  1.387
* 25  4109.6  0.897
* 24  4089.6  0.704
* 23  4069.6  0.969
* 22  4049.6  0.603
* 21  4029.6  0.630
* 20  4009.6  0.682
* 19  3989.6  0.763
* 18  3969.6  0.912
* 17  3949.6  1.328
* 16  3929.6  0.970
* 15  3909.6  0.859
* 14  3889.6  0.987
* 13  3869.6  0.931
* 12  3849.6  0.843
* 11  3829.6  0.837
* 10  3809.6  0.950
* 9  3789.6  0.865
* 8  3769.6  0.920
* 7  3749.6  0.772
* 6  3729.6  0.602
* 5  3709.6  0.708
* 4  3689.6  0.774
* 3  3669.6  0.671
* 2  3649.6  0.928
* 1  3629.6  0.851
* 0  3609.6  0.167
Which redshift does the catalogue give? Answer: 0.70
